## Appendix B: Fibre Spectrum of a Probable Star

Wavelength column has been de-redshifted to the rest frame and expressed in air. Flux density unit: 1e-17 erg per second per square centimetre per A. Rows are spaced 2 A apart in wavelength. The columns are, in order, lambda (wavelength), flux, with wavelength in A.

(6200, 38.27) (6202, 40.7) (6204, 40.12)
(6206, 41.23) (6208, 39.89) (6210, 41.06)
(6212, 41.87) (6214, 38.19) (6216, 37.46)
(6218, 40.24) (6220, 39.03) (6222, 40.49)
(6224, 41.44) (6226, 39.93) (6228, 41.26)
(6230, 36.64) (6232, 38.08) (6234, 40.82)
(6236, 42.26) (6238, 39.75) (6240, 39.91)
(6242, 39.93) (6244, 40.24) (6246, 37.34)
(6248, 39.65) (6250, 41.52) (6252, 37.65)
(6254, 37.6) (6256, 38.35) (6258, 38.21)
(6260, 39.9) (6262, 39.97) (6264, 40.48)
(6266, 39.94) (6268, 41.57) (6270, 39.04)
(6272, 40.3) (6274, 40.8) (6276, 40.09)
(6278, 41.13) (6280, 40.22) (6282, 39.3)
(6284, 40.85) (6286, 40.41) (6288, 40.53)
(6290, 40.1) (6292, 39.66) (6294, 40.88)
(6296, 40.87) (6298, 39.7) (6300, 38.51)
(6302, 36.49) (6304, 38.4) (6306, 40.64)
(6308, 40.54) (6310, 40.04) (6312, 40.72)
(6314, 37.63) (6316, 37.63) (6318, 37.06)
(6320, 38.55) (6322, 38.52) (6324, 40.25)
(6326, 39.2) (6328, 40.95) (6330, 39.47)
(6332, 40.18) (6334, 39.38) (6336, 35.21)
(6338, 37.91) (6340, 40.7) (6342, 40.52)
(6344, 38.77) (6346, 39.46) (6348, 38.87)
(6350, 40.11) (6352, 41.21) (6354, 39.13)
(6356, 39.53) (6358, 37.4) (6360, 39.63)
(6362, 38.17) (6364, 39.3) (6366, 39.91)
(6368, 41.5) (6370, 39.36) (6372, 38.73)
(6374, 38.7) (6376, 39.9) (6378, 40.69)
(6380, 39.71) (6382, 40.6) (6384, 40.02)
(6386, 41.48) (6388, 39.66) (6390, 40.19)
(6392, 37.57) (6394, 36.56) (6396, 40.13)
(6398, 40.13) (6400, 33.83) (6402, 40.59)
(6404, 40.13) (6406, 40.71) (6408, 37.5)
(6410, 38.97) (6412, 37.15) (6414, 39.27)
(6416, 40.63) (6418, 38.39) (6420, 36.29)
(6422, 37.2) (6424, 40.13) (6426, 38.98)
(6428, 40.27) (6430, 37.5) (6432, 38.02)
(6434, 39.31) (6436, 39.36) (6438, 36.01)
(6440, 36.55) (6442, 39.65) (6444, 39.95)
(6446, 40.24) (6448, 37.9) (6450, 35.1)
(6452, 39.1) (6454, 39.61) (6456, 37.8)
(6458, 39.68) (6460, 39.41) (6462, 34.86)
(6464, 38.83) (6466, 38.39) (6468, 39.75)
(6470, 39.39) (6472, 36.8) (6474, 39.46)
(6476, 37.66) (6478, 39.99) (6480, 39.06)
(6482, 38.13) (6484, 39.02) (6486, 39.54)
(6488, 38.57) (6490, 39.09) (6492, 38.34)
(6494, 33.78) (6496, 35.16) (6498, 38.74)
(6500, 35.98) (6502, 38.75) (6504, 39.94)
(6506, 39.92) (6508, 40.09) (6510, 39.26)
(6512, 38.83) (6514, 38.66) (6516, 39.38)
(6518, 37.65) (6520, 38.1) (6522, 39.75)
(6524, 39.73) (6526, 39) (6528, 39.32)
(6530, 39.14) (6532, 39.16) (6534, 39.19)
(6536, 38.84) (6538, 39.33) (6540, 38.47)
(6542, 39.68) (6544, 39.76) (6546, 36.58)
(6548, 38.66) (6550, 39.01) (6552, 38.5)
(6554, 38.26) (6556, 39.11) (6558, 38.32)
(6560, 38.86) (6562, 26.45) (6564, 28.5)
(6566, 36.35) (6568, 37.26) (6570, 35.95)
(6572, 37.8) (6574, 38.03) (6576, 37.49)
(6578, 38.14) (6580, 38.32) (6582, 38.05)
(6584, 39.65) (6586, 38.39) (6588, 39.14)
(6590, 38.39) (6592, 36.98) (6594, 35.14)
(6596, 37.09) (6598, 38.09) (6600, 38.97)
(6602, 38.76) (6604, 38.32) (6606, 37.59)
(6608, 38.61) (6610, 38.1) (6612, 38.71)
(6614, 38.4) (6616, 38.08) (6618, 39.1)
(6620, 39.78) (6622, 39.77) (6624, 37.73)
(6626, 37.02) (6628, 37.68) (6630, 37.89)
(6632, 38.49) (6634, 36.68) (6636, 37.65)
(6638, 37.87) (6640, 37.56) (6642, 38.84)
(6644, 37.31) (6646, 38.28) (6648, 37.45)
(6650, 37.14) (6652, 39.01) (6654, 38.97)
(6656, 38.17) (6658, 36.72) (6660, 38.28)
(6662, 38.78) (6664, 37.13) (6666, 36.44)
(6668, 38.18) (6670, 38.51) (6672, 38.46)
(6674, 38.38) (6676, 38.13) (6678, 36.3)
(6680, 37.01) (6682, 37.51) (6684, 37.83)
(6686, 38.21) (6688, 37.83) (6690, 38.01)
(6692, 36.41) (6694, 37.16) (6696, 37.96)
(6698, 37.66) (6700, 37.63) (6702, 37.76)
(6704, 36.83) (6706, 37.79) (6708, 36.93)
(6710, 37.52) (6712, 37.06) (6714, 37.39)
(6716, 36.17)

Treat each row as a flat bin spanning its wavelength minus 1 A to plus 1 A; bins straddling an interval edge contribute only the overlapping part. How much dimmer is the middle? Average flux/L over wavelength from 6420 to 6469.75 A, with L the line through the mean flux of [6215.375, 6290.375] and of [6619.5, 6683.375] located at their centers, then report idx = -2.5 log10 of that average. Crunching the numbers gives 0.01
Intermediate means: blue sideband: 39.8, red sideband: 37.9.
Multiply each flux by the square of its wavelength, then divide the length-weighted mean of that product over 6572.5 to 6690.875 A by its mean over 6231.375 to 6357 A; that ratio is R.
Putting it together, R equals 1.07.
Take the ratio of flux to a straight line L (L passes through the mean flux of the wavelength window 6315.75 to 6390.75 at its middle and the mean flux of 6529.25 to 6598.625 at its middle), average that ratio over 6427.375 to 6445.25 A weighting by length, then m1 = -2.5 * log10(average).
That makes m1 0.01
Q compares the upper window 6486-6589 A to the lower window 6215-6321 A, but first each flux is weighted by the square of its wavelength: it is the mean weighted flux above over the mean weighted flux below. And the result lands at 1.04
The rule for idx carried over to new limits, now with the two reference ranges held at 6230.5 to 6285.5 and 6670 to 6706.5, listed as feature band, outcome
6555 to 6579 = 0.06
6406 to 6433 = 0.01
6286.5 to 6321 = 0.01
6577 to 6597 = 0.01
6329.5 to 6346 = 0.01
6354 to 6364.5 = 0.01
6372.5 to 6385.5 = -0.02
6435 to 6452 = 0.02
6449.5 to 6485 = 0.01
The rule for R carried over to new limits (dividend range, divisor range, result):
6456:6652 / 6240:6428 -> 1.04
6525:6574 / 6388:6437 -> 1.01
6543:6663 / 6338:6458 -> 1.03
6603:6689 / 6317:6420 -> 1.06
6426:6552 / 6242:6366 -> 1.04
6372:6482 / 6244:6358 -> 1.02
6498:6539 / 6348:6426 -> 1.04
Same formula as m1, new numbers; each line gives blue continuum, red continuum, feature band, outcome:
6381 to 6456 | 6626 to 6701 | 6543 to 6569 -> 0.05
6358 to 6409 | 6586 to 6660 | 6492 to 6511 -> 0.02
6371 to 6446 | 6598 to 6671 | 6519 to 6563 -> 0.00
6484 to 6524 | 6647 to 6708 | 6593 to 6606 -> 0.01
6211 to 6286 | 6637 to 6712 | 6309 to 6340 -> 0.01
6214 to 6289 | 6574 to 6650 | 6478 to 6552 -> 0.00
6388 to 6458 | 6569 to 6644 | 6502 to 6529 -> -0.02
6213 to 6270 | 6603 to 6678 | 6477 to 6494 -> 0.00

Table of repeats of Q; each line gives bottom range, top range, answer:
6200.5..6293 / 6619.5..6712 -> 1.08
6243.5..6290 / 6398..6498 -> 1.02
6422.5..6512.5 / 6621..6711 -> 1.04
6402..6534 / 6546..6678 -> 1.02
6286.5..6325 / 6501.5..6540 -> 1.06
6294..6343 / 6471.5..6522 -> 1.04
